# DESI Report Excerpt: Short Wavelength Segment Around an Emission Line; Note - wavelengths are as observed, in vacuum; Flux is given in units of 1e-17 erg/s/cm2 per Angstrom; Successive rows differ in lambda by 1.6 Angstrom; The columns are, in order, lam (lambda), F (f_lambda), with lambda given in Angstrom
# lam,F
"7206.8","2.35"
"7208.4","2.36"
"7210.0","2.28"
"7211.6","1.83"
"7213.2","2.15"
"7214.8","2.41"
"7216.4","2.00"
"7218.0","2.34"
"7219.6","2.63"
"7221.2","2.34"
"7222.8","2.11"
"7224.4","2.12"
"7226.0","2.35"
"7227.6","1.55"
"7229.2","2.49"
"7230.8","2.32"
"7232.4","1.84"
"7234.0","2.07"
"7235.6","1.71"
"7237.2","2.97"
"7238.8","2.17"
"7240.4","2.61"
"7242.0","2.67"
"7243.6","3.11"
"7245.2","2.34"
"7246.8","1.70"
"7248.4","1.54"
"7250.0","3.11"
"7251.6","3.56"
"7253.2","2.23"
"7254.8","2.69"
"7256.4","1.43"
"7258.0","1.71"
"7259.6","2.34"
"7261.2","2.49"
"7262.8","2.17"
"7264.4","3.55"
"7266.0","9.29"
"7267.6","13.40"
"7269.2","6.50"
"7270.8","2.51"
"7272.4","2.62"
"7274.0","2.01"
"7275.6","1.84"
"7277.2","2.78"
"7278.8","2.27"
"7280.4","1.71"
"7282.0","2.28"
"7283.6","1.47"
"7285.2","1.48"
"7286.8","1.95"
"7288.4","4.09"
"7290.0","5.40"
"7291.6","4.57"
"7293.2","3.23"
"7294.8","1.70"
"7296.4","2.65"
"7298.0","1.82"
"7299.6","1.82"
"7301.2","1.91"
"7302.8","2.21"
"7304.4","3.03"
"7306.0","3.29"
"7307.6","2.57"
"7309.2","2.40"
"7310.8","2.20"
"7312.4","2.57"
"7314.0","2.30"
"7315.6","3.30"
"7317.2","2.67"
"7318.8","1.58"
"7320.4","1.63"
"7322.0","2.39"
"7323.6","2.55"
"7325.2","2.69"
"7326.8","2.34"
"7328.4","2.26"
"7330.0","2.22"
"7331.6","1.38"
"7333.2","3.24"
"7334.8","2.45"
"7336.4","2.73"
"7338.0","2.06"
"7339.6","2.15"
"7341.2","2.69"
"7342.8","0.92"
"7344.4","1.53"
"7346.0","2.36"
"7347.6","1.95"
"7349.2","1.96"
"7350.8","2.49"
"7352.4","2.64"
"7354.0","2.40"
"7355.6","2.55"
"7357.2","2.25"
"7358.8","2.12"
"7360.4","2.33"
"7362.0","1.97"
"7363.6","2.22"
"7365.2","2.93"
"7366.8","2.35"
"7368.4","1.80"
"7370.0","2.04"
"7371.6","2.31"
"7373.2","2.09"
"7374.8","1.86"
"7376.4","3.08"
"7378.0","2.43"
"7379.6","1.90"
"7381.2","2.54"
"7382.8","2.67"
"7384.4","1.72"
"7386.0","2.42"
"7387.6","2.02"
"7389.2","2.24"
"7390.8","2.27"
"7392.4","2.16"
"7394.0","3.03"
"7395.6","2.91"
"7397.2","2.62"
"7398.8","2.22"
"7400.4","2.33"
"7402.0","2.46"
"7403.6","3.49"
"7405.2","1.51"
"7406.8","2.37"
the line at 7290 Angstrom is [N II]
